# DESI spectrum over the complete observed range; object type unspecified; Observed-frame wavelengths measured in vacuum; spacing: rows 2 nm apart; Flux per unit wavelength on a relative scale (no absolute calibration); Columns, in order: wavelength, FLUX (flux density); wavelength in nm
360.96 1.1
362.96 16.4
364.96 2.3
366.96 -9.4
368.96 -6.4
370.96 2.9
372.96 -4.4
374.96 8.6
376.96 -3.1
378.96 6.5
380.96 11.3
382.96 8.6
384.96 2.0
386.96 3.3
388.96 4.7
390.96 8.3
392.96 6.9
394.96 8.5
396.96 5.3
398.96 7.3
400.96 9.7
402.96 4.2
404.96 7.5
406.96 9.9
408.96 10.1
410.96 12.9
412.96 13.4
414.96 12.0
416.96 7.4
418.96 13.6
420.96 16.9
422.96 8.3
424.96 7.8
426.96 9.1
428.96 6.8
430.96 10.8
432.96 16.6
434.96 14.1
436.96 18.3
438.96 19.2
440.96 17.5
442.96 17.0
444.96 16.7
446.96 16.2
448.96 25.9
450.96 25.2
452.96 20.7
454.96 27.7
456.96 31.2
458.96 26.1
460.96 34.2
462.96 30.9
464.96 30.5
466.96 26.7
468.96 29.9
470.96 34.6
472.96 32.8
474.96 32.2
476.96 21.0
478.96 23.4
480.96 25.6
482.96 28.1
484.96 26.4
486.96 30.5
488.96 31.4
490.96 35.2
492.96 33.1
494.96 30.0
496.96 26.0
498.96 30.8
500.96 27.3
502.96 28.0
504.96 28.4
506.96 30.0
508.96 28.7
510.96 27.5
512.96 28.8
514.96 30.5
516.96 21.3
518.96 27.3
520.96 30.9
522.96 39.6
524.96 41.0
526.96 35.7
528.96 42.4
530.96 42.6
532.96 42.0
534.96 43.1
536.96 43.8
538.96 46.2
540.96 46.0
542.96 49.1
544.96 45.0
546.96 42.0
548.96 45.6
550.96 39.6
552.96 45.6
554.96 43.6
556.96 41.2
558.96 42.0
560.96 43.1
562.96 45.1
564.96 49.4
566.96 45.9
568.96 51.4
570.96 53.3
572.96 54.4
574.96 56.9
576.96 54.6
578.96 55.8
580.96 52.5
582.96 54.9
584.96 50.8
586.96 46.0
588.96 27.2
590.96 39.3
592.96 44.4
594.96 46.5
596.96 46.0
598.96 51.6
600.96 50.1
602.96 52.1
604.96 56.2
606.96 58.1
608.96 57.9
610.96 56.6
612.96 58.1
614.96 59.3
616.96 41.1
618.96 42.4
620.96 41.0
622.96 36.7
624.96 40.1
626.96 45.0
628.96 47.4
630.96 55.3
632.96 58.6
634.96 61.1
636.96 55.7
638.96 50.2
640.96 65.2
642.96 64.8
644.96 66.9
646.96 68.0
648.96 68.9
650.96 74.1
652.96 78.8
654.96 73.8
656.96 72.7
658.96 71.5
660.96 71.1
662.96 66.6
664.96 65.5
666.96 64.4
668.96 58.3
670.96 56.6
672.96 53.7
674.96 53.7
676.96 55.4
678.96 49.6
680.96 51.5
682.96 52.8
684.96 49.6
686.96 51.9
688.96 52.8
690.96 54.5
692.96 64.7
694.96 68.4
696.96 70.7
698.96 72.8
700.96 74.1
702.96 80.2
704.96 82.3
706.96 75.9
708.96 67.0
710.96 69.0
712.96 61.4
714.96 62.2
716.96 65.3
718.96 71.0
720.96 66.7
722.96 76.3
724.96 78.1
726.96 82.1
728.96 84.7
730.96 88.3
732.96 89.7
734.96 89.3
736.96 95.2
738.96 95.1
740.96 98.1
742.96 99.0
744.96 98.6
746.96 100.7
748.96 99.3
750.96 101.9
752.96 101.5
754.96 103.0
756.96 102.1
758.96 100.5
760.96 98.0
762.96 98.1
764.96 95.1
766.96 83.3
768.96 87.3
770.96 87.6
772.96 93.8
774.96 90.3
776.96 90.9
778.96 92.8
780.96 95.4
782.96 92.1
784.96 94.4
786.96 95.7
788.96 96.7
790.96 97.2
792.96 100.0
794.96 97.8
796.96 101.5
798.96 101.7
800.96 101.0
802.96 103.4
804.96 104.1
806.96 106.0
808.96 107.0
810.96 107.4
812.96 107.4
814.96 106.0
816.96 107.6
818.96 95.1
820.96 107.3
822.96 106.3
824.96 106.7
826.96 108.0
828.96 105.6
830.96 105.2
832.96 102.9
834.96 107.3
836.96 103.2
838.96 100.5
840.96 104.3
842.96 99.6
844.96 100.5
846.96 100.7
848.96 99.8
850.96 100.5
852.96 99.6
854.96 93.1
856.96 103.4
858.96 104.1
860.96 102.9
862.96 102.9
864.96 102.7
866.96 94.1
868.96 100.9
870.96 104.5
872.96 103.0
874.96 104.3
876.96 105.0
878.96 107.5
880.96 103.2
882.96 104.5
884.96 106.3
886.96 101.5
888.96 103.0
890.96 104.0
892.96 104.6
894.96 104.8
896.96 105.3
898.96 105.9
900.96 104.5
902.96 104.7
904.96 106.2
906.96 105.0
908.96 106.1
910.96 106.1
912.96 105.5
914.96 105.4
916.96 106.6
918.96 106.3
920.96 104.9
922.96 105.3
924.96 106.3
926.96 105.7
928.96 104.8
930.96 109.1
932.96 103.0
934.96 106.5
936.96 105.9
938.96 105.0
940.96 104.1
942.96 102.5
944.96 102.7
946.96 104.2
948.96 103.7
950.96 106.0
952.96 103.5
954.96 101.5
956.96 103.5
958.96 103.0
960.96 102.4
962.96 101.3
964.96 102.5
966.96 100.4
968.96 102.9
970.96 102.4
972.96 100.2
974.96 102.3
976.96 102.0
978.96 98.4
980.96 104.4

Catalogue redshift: 0.00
